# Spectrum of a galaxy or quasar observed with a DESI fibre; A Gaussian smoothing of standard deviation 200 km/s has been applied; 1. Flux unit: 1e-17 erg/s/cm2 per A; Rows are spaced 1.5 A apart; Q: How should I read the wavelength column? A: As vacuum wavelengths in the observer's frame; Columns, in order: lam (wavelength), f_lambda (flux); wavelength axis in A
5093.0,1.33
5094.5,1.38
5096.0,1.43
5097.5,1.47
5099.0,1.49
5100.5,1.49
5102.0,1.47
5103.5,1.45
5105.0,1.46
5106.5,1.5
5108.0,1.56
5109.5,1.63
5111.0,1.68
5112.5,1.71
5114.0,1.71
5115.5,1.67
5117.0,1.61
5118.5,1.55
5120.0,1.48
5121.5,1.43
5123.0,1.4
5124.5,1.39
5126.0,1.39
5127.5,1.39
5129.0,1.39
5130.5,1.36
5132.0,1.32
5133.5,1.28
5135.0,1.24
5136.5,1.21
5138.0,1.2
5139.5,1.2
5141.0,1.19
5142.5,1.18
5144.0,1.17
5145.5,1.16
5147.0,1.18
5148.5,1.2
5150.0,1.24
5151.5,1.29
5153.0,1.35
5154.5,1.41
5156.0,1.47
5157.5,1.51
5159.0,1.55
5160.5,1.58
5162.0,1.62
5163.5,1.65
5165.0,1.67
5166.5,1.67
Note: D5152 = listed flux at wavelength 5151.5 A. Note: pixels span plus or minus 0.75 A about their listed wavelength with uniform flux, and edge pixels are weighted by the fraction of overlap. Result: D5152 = 1.29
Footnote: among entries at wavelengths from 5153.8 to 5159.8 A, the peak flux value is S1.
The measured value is 1.55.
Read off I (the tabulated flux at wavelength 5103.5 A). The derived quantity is 1.45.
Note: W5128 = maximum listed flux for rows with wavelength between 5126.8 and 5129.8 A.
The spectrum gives 1.39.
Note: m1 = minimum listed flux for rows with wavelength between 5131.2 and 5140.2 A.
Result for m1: 1.2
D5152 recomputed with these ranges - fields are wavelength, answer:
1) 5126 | 1.39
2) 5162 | 1.62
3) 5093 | 1.33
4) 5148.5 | 1.2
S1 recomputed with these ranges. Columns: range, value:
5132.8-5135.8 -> 1.28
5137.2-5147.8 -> 1.2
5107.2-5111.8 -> 1.68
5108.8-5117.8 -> 1.71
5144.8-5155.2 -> 1.41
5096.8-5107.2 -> 1.5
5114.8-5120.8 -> 1.67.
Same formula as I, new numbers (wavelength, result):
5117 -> 1.61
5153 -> 1.35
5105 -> 1.46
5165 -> 1.67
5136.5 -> 1.21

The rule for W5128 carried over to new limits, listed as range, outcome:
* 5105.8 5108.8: 1.56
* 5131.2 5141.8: 1.32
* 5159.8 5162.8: 1.62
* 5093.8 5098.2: 1.47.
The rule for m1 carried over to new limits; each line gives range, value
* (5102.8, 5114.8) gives 1.45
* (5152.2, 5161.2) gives 1.35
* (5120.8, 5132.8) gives 1.32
